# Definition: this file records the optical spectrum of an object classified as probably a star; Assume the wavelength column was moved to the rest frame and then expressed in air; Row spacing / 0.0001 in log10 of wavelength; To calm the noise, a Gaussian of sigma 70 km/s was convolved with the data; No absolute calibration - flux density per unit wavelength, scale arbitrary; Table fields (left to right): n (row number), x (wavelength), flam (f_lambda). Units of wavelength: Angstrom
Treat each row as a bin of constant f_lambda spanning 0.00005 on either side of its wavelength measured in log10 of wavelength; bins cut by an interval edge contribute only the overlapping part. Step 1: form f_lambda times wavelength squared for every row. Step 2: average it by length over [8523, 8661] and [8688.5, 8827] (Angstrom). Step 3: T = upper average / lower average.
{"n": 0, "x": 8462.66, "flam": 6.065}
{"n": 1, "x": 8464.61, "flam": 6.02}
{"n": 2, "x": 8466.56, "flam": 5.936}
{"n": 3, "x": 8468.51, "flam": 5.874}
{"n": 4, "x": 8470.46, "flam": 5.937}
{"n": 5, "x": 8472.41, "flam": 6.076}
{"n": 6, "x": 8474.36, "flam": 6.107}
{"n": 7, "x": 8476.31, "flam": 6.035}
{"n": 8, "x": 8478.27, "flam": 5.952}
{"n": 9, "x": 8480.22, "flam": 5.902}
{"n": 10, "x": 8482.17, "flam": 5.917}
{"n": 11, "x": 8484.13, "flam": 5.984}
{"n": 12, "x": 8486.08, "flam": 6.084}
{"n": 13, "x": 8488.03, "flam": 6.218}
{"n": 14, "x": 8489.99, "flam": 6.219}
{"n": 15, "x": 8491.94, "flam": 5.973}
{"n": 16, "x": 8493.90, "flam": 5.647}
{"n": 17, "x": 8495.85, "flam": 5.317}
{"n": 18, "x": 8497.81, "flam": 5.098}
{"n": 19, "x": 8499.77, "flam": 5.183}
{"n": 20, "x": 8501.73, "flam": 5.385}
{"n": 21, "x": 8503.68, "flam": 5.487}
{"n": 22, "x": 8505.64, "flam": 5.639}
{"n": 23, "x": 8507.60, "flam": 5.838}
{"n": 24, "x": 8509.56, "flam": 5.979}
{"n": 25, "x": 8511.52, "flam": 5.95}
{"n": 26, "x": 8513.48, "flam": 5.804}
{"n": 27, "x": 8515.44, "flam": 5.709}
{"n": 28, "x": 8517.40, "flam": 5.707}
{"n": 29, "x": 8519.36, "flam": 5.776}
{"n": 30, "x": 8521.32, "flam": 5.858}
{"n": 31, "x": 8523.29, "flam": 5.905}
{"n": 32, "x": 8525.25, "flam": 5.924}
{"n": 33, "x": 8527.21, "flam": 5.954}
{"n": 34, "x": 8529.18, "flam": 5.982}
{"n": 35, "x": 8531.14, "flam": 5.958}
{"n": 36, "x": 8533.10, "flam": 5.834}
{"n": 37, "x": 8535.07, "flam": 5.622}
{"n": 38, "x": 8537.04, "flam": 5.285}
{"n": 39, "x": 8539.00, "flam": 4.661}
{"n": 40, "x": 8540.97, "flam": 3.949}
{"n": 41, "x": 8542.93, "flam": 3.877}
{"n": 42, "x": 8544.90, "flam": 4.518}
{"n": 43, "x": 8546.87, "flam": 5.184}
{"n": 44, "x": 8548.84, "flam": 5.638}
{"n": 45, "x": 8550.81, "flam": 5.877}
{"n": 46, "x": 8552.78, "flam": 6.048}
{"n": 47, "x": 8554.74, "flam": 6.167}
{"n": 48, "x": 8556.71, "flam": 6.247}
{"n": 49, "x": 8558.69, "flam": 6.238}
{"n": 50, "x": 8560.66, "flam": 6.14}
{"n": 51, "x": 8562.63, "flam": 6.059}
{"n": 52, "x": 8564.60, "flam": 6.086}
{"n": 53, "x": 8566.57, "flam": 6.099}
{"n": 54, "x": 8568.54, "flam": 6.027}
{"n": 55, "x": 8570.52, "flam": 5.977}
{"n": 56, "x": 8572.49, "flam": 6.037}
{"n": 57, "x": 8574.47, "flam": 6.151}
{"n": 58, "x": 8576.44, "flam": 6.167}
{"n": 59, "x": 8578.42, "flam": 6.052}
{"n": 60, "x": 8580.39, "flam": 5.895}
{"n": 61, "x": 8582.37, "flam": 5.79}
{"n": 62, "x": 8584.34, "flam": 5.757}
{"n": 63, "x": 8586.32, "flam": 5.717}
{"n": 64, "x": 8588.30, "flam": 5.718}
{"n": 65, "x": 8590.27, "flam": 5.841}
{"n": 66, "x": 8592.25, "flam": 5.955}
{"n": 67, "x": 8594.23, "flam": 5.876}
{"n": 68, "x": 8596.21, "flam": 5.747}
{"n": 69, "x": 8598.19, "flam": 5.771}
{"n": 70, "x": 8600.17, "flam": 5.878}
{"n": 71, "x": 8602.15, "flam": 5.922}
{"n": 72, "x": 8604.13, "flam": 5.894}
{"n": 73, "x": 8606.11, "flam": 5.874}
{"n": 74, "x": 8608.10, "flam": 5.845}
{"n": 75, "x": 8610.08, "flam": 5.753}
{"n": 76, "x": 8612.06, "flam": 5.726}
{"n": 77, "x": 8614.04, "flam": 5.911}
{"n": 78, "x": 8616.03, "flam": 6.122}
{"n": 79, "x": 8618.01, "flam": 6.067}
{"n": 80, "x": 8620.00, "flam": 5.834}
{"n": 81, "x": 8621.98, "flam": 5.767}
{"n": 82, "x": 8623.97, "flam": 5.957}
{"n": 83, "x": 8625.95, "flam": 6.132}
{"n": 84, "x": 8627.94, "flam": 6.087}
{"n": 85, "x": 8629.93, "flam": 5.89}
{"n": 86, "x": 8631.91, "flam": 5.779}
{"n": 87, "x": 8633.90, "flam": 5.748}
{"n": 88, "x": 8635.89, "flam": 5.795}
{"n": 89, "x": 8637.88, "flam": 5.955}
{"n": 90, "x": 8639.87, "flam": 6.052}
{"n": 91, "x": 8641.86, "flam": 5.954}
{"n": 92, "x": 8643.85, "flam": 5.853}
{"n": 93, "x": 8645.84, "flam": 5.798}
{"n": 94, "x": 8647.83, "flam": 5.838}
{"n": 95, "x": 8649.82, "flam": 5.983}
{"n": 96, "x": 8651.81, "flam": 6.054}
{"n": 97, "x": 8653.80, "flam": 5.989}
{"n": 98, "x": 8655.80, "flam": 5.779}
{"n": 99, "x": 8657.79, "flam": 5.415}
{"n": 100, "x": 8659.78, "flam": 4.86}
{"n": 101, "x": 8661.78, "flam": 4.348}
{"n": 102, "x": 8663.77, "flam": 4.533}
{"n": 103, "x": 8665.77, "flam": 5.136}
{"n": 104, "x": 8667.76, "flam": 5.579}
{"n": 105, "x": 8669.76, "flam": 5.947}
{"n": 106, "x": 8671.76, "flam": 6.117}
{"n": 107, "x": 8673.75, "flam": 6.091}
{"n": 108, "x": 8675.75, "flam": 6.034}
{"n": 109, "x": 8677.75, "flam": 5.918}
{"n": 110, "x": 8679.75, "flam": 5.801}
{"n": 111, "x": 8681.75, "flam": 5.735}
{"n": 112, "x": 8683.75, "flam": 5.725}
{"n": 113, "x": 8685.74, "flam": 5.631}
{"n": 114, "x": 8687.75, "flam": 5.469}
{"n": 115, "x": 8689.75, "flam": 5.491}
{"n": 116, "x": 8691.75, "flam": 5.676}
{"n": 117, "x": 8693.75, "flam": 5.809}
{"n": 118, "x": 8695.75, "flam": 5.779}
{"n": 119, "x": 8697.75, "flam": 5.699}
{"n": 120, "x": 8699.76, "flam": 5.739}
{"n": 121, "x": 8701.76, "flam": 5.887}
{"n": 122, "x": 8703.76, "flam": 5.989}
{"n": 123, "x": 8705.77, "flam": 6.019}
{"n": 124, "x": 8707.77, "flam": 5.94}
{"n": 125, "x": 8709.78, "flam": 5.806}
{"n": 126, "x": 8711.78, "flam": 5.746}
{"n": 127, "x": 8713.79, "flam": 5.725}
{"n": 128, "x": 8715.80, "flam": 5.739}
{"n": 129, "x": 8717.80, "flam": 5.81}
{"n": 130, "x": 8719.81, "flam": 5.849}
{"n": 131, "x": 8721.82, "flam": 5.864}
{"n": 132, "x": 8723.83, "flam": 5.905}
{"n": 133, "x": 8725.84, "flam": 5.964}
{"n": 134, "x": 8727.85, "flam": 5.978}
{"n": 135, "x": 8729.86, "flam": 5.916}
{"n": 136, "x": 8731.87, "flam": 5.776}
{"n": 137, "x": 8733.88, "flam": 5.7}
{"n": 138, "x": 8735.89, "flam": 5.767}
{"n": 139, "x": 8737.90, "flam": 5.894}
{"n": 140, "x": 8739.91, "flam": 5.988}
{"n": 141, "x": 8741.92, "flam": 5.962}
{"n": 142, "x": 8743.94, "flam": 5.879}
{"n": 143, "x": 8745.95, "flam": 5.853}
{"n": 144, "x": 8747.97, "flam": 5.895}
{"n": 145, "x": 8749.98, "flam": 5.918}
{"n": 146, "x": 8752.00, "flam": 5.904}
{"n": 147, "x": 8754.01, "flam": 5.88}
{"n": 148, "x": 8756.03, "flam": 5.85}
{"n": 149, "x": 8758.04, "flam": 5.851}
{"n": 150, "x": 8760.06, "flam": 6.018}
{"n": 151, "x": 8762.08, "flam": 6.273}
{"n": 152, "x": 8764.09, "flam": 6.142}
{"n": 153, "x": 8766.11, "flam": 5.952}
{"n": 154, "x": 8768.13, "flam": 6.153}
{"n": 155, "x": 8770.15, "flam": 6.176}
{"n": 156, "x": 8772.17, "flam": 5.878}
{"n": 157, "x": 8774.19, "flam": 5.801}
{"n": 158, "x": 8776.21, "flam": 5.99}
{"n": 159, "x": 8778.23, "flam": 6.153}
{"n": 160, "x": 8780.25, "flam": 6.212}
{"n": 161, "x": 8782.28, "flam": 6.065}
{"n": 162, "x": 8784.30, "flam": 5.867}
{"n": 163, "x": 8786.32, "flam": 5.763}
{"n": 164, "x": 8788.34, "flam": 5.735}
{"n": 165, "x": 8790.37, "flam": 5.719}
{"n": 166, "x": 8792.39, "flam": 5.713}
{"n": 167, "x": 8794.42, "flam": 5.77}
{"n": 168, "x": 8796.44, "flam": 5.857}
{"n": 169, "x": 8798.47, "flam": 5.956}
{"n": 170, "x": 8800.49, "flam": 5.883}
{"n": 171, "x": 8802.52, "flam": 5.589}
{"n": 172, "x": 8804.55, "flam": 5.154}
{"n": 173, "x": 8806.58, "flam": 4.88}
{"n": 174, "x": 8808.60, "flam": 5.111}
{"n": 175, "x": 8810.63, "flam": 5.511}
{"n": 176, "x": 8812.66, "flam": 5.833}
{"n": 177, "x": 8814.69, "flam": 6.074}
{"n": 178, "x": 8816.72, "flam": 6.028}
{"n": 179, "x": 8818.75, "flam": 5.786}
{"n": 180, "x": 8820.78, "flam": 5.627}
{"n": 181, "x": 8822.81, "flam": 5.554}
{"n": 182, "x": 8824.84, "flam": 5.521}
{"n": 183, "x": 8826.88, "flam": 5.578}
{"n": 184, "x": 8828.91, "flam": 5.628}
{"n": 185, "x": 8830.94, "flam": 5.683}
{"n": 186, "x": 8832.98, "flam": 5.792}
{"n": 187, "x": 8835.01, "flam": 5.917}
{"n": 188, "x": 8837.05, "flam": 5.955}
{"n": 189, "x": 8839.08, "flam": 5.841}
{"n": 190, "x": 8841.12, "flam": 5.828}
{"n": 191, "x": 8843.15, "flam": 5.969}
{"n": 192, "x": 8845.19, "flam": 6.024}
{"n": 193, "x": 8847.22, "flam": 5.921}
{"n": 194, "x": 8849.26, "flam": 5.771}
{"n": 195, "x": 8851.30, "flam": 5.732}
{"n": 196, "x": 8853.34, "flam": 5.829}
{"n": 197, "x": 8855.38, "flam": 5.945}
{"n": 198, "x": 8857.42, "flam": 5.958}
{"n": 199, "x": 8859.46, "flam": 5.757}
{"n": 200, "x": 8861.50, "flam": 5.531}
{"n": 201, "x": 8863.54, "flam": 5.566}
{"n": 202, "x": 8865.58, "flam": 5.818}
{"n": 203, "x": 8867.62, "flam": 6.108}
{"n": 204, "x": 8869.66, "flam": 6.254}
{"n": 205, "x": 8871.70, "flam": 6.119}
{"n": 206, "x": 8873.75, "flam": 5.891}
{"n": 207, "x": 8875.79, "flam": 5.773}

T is 1.05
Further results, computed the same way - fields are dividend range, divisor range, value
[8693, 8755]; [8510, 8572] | 1.07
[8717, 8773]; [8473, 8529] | 1.08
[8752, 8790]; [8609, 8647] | 1.05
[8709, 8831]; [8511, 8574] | 1.08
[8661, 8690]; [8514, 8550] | 1.07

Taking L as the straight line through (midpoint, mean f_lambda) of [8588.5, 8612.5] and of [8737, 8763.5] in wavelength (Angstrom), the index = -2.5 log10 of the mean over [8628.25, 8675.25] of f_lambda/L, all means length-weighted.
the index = 0.036 mag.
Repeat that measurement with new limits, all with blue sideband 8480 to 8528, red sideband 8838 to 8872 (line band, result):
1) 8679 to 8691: 0.04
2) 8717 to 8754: -0.01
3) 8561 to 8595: -0.03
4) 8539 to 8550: 0.24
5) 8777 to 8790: -0.02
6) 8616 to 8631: -0.03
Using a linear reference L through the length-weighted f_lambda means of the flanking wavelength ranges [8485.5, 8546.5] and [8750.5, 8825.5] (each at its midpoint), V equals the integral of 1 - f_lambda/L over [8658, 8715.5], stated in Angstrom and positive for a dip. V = 0.7 Angstrom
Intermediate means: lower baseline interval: 5.55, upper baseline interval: 5.82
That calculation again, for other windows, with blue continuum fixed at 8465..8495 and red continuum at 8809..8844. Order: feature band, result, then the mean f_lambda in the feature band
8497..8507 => 0.99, 5.38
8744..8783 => -1.30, 5.99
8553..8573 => -0.58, 6.11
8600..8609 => 0.04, 5.88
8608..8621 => 0.01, 5.9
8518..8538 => 0.50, 5.81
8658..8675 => 1.52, 5.34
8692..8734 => -0.04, 5.84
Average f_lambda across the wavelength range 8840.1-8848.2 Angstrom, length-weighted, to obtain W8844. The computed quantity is 5.94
